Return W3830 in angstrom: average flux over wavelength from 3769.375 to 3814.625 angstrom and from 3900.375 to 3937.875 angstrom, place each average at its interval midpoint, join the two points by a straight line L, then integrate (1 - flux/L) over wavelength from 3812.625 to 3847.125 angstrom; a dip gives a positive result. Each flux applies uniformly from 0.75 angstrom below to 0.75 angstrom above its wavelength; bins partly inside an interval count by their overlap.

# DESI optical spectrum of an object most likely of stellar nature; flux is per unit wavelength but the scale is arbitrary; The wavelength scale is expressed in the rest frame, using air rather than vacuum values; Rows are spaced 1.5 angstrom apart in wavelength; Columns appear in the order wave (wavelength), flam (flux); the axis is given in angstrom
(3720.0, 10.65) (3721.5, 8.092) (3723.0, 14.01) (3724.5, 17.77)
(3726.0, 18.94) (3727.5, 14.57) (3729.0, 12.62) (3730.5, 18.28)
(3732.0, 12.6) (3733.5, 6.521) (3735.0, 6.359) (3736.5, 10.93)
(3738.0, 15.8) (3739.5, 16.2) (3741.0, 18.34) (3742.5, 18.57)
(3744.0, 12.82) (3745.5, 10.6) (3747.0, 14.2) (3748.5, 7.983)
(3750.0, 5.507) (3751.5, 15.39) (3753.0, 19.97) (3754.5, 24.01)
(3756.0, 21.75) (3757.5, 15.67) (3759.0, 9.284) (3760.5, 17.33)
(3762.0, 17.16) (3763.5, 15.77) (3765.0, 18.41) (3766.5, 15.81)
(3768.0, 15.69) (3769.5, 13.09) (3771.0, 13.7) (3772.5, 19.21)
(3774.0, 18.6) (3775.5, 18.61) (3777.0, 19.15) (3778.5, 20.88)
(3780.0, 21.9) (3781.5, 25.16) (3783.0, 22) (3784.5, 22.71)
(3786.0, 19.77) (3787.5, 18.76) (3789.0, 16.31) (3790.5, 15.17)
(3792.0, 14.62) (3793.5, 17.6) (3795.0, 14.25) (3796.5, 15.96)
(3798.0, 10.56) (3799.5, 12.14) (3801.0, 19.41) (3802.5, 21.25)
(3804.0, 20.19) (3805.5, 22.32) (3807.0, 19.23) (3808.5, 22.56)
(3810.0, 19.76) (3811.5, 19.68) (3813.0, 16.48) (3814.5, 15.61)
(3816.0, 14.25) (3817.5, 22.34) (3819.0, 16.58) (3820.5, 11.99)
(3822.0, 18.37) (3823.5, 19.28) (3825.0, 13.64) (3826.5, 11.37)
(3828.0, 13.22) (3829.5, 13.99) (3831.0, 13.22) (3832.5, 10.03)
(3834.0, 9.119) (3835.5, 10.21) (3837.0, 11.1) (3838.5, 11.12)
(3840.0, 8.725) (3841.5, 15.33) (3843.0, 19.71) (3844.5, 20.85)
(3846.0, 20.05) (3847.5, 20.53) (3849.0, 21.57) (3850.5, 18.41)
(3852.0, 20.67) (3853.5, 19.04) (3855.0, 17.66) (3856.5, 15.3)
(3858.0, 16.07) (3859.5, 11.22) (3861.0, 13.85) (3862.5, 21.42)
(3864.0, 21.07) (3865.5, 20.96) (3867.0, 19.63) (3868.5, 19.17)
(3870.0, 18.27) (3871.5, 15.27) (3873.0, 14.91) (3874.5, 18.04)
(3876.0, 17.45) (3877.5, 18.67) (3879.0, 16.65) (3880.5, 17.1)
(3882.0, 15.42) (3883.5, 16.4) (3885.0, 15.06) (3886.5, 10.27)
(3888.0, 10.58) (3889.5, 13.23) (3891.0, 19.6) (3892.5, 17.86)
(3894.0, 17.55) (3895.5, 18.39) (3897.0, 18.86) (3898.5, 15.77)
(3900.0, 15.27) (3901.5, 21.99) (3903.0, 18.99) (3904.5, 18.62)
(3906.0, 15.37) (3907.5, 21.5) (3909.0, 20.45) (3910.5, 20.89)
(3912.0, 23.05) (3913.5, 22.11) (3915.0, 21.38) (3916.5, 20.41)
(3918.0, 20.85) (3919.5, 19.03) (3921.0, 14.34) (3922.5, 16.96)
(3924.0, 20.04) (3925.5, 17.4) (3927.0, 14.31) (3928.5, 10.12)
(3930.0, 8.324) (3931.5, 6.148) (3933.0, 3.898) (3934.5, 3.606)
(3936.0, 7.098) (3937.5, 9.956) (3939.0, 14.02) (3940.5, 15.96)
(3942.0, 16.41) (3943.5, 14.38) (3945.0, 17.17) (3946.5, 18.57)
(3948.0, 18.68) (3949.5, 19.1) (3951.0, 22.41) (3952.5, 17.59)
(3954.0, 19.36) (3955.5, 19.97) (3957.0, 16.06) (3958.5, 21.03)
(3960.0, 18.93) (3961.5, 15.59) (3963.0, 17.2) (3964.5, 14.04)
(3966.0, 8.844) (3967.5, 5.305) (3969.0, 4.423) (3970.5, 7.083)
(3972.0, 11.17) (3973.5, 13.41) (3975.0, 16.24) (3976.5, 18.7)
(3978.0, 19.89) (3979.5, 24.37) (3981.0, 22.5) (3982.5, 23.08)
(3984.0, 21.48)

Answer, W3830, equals 5.8 angstrom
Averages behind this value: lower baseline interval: 18.4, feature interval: 14.7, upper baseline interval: 15.9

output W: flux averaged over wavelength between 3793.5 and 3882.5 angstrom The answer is 16.7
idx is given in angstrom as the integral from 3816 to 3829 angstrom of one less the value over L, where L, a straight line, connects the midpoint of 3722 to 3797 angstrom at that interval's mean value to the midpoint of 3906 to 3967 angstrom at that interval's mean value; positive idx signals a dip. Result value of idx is 0.3 angstrom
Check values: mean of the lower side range 16.1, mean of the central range 15.7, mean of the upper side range 16.1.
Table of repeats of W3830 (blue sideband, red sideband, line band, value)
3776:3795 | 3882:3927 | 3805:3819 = 0.0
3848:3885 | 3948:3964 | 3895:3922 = -1.7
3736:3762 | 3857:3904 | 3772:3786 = -4.9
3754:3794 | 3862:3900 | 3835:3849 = 1.3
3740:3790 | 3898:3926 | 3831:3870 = 4.0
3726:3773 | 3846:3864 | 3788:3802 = 0.7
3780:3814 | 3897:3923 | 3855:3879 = 2.0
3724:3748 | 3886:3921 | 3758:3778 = -2.1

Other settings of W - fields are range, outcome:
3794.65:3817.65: 17.8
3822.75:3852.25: 15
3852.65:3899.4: 16.8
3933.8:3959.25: 16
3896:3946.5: 16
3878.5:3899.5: 15.9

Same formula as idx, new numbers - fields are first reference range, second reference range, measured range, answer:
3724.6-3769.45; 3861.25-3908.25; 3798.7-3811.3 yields -2.96 angstrom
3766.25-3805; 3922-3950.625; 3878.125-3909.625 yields -4.97 angstrom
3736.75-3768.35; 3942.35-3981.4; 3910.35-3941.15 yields 2.71 angstrom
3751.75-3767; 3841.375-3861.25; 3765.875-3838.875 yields 4.15 angstrom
